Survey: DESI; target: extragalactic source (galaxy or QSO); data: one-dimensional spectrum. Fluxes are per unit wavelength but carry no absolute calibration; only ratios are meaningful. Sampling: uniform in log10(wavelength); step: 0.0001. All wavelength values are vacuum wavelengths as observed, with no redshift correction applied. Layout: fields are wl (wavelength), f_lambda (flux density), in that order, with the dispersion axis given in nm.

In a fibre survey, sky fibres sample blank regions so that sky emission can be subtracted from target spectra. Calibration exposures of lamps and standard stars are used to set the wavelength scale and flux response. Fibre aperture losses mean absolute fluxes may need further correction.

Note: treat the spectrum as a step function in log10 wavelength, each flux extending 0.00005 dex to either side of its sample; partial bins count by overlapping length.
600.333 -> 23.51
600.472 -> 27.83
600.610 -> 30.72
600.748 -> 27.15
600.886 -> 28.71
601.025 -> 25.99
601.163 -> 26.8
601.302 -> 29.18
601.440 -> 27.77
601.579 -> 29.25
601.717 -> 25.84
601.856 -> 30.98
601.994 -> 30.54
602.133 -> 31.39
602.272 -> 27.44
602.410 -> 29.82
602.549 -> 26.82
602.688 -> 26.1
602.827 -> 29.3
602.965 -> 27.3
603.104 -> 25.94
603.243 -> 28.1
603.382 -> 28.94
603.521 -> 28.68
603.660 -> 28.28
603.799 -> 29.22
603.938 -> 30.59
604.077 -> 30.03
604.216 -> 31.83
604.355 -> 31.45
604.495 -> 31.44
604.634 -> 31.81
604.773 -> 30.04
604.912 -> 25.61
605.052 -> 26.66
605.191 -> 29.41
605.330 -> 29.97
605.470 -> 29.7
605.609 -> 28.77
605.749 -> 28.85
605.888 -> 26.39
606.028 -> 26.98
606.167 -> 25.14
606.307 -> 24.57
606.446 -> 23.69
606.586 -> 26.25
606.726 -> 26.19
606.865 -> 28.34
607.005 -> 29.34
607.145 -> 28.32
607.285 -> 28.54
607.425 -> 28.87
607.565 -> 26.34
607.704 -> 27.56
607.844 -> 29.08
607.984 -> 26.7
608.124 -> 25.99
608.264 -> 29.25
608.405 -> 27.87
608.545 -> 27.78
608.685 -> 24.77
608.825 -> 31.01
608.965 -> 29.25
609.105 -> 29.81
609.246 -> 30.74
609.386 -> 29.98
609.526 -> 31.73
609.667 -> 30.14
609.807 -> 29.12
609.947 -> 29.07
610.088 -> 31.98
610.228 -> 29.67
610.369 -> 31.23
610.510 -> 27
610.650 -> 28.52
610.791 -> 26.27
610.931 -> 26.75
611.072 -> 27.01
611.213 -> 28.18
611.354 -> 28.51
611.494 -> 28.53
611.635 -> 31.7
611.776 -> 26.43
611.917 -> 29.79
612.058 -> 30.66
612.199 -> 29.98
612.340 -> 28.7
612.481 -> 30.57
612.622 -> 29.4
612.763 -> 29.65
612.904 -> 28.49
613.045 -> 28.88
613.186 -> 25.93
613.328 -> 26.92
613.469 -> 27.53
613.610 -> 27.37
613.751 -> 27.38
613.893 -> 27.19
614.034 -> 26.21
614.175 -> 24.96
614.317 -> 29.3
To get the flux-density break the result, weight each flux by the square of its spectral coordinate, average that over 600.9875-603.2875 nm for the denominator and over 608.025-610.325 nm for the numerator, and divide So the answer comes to 1.1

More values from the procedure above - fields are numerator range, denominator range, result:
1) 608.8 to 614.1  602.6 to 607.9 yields 1.04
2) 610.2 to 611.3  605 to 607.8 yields 1.03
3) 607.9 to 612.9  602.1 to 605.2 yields 1.02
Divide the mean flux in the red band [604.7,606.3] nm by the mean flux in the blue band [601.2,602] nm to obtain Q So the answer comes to 1.0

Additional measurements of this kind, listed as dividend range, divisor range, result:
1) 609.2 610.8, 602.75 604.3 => 1.03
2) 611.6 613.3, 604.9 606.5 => 1.07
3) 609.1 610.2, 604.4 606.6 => 1.09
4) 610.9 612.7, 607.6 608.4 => 1.05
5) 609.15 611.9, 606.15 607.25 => 1.09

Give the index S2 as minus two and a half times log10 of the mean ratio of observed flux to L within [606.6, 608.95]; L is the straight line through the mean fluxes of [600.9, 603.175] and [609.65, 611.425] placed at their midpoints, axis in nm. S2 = 0.03 mag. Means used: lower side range 28.2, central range 27.9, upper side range 28.7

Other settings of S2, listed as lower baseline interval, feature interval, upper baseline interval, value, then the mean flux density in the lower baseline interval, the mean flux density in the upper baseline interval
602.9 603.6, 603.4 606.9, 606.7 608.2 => -0.023 mag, 27.8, 27.8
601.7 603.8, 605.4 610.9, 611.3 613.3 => 0.022 mag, 28.5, 29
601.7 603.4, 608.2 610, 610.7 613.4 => -0.029 mag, 28.4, 28.5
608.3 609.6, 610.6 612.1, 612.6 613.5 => 0.007 mag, 29.2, 28.1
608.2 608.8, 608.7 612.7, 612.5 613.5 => -0.051 mag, 27.6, 28.3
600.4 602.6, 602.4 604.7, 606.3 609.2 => -0.034 mag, 28.5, 27.7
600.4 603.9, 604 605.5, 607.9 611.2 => -0.049 mag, 28.3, 28.8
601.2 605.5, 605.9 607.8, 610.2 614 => 0.070 mag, 29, 28.4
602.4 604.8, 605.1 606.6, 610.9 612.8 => 0.071 mag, 29.2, 29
